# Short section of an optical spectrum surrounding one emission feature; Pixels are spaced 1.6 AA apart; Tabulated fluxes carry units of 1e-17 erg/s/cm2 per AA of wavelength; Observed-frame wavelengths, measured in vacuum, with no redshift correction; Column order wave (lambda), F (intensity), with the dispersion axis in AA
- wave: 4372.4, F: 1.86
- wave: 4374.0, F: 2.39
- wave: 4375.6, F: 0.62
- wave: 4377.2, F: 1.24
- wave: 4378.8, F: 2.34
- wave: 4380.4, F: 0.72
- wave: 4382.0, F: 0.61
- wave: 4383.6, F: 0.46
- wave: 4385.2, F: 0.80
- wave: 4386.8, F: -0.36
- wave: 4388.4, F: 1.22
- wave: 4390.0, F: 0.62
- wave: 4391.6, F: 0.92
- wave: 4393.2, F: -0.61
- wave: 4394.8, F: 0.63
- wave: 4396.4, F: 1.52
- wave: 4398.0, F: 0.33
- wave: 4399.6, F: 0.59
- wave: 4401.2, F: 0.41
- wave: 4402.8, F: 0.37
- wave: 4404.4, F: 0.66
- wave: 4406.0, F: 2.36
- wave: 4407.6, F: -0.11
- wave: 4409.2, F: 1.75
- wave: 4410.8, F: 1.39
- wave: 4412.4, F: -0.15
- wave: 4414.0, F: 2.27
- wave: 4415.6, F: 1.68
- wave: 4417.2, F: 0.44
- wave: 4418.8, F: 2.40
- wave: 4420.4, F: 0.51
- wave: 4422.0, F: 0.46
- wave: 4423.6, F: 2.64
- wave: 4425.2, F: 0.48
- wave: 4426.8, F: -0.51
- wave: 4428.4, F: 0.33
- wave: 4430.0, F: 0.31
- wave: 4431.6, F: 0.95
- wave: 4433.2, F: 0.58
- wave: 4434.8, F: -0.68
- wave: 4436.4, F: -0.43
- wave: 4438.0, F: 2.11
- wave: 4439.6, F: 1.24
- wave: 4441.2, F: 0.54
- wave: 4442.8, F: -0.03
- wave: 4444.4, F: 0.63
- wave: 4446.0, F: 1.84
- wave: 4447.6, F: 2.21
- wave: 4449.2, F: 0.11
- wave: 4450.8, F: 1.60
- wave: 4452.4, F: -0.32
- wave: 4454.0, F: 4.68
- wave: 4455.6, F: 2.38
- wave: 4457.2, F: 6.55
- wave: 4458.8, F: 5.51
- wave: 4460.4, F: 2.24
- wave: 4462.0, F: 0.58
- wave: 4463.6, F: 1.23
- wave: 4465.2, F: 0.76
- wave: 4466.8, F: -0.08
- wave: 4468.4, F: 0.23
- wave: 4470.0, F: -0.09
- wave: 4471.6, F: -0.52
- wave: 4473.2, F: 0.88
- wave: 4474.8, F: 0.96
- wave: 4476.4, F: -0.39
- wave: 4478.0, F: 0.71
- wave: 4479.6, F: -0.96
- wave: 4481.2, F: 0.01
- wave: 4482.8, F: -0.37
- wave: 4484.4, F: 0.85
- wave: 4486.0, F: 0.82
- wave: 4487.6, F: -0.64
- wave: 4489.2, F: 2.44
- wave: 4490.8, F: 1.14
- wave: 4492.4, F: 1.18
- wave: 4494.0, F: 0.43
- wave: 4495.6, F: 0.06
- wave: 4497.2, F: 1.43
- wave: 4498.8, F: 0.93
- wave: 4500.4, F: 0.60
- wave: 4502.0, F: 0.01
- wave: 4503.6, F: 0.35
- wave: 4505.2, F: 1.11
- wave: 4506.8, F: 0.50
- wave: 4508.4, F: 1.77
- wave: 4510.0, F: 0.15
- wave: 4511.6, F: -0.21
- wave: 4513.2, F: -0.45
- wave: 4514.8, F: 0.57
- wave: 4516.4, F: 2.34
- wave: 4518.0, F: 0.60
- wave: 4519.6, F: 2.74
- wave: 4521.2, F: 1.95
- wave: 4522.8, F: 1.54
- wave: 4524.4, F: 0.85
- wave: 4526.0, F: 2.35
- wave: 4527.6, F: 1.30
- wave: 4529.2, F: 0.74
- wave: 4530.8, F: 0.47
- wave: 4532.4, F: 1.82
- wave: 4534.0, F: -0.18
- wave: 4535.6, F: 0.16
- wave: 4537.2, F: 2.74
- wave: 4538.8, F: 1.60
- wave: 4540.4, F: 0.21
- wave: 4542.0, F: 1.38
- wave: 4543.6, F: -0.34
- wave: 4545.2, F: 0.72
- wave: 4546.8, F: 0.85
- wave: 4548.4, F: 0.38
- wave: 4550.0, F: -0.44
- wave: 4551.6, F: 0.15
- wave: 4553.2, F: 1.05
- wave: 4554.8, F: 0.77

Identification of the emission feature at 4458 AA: [O II]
